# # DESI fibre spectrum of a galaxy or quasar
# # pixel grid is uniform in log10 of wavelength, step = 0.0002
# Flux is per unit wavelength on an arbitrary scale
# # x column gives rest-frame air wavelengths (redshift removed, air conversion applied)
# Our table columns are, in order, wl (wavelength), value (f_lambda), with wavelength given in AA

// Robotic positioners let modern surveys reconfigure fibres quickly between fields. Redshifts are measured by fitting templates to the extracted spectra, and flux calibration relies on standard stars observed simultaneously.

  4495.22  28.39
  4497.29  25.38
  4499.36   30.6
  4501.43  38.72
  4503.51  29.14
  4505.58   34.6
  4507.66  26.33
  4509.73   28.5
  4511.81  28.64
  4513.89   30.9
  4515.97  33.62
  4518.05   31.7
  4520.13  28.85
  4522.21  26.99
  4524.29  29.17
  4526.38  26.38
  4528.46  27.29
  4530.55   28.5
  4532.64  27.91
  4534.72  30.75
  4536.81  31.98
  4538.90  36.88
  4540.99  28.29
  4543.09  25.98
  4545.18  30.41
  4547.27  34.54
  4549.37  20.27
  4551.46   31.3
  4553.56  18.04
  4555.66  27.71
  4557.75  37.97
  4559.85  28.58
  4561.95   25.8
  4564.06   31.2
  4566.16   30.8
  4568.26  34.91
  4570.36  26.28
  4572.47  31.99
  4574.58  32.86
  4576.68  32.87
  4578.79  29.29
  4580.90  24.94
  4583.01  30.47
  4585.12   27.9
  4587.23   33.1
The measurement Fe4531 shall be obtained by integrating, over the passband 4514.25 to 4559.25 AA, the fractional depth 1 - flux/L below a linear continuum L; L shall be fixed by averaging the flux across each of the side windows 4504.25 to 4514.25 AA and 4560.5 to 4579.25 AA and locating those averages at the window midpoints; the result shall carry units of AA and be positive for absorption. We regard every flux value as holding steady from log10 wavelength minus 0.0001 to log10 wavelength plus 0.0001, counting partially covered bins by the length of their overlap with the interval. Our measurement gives 1.3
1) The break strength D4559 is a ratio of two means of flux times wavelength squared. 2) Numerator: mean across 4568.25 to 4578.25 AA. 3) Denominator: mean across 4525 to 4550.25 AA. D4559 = 1.1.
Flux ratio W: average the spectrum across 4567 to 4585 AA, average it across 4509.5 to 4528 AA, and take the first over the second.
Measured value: 1.03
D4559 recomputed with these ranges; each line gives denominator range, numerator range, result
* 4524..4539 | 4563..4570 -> 1.09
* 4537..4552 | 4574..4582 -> 1.02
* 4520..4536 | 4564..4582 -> 1.10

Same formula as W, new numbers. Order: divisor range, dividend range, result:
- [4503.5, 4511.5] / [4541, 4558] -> 0.94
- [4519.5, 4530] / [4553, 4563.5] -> 1.02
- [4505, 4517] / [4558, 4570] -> 1.01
